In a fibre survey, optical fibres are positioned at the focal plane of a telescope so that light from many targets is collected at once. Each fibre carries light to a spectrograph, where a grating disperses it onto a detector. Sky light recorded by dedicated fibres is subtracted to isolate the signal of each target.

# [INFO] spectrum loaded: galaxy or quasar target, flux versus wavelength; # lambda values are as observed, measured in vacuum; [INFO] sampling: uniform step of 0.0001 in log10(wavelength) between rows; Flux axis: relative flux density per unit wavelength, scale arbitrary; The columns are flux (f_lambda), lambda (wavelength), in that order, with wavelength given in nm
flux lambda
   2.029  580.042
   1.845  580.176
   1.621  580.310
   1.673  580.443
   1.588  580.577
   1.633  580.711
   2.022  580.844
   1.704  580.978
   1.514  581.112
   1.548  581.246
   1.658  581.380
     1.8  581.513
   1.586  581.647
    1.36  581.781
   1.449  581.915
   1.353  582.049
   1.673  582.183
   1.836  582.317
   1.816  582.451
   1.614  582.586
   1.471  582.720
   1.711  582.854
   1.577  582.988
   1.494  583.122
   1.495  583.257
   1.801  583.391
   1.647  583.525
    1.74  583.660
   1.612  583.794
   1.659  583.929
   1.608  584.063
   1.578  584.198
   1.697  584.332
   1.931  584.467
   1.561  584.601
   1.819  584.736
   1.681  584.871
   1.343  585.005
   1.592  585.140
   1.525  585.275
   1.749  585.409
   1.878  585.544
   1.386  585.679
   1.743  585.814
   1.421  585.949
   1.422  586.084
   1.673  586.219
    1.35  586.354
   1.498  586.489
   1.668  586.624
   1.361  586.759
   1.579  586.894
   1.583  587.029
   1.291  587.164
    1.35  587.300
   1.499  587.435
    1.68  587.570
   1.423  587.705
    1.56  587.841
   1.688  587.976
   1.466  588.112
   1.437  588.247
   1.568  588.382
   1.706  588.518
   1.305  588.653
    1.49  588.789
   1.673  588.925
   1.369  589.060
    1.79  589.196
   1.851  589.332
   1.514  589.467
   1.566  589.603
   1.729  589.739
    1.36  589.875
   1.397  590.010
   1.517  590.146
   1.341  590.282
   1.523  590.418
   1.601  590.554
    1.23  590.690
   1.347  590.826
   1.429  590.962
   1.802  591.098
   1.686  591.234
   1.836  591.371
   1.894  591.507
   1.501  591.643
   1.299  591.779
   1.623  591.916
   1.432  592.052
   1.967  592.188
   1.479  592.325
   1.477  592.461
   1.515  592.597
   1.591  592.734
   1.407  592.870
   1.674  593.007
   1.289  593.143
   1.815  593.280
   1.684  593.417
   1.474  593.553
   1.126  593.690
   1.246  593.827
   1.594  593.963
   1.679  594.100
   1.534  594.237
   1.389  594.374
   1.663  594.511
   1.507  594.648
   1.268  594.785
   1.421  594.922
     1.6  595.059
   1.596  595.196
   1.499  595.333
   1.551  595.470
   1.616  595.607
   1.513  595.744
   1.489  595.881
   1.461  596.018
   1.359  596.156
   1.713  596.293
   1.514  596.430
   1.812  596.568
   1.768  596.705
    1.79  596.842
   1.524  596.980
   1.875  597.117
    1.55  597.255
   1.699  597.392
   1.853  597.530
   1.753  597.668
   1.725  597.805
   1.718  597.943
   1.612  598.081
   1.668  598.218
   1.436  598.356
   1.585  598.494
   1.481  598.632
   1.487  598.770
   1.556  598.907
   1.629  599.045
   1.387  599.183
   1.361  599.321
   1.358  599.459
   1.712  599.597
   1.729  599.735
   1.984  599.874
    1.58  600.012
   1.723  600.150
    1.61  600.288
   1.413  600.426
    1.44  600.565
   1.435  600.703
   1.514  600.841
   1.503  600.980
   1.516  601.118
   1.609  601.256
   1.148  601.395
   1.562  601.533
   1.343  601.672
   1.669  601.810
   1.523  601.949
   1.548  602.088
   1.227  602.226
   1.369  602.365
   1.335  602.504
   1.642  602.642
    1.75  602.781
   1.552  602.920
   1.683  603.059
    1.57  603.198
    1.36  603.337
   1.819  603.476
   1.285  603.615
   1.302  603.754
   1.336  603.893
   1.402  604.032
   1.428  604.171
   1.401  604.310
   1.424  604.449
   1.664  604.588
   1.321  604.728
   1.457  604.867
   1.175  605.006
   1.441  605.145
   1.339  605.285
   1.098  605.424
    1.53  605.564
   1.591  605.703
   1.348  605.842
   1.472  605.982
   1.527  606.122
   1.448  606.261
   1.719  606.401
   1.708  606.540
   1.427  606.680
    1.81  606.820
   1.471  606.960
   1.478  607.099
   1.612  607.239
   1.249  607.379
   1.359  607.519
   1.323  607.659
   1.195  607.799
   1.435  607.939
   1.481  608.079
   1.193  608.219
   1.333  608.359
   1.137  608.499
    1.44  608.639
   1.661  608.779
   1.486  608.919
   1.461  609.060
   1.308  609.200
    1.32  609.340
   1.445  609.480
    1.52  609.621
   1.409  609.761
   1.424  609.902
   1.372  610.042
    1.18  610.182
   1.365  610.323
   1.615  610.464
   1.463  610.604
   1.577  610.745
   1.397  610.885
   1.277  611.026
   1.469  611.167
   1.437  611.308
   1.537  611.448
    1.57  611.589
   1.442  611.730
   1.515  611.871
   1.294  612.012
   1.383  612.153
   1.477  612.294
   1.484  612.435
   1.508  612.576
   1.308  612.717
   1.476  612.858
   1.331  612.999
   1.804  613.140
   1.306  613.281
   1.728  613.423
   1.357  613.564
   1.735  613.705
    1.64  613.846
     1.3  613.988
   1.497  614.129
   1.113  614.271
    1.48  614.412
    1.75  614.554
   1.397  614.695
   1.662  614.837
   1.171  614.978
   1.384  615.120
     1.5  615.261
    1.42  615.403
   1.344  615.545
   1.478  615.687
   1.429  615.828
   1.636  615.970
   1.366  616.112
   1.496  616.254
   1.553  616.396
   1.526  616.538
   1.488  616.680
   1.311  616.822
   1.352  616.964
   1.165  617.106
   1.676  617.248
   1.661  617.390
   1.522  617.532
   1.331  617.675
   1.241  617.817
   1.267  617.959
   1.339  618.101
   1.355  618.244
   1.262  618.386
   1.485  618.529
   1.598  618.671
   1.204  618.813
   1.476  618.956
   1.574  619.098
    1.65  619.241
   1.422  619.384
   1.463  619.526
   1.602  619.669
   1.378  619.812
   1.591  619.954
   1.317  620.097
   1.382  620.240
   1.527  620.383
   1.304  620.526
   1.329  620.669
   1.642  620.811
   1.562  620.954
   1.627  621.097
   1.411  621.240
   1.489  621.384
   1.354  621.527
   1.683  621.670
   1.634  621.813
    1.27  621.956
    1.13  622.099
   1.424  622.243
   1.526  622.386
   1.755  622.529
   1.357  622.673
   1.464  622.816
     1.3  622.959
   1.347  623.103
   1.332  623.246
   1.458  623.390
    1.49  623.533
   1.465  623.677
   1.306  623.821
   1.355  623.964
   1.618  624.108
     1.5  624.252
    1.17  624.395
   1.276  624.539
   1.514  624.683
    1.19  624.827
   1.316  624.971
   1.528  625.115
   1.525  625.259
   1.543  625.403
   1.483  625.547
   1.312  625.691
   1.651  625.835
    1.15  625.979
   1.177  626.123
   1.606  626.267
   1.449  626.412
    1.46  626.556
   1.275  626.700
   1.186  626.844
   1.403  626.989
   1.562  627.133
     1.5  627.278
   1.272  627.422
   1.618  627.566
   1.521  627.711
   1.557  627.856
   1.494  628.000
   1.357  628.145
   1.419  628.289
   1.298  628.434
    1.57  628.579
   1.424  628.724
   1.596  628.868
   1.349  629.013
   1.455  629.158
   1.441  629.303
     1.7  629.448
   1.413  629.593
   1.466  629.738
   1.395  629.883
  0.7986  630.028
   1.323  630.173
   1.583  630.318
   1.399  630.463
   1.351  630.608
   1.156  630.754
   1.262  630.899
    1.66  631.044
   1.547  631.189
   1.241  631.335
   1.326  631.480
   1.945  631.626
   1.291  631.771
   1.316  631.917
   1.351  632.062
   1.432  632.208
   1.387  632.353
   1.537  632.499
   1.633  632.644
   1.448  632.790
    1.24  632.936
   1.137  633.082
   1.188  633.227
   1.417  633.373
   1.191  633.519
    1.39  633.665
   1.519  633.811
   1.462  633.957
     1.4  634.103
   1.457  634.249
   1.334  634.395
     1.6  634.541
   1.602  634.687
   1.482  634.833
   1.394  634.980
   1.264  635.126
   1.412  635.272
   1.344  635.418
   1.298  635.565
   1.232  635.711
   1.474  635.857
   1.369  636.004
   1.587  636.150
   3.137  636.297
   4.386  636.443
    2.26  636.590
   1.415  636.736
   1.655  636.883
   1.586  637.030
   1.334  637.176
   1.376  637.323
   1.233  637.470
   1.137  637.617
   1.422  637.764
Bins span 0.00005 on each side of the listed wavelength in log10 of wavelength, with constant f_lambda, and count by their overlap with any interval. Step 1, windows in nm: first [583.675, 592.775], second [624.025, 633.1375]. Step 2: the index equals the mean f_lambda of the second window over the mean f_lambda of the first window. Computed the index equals 0.9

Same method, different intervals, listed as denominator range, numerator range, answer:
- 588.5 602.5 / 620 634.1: 0.91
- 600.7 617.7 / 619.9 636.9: 1.01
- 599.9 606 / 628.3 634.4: 0.95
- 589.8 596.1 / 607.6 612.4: 0.93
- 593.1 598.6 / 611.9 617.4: 0.93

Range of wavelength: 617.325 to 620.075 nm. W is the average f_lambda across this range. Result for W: 1.44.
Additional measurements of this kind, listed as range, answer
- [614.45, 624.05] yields 1.44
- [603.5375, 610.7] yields 1.42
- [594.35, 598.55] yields 1.6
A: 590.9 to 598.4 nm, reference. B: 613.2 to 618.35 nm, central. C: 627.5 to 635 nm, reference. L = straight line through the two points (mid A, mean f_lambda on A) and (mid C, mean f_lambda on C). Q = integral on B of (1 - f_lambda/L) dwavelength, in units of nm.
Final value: 0.159 nm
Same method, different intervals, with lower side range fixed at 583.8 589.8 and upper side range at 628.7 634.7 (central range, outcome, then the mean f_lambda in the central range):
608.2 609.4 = 0.09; 1.38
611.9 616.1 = 0.03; 1.46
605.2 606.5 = 0.04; 1.46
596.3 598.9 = -0.21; 1.66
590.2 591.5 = 0.01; 1.55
